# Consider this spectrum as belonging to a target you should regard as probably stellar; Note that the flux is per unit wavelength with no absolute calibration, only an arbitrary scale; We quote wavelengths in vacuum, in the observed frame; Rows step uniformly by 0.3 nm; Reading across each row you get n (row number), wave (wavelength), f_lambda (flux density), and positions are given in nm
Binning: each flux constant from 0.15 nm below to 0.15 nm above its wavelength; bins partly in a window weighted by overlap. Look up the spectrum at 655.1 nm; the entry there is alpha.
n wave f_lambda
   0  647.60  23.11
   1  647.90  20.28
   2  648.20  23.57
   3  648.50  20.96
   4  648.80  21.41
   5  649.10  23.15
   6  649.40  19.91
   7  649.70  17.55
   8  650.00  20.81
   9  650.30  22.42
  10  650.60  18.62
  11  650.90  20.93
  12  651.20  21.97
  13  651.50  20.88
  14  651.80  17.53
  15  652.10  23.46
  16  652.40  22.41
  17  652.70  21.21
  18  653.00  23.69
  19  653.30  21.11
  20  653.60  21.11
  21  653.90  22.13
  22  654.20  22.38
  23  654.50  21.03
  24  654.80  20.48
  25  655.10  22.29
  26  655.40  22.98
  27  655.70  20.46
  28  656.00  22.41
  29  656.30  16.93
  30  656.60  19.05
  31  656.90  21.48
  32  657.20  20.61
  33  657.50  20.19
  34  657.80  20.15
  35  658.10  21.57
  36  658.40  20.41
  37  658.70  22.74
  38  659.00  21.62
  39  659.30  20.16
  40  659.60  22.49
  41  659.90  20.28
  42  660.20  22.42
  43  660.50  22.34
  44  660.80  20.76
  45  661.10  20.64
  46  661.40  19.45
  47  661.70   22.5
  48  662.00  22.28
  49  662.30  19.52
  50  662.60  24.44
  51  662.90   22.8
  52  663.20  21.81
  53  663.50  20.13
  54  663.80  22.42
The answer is 22.29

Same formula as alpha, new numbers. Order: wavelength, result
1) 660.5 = 22.34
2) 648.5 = 20.96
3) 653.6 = 21.11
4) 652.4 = 22.41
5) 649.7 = 17.55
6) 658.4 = 20.41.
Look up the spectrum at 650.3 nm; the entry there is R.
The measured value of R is 22.42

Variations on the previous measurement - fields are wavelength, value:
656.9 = 21.48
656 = 22.41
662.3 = 19.52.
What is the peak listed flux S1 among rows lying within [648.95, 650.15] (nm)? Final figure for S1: 23.15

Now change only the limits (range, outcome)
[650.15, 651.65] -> 22.42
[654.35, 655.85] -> 22.98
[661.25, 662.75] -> 24.44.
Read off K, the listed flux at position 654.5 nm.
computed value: 21.03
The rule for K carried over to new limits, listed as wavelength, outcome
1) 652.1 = 23.46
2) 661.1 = 20.64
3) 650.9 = 20.93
